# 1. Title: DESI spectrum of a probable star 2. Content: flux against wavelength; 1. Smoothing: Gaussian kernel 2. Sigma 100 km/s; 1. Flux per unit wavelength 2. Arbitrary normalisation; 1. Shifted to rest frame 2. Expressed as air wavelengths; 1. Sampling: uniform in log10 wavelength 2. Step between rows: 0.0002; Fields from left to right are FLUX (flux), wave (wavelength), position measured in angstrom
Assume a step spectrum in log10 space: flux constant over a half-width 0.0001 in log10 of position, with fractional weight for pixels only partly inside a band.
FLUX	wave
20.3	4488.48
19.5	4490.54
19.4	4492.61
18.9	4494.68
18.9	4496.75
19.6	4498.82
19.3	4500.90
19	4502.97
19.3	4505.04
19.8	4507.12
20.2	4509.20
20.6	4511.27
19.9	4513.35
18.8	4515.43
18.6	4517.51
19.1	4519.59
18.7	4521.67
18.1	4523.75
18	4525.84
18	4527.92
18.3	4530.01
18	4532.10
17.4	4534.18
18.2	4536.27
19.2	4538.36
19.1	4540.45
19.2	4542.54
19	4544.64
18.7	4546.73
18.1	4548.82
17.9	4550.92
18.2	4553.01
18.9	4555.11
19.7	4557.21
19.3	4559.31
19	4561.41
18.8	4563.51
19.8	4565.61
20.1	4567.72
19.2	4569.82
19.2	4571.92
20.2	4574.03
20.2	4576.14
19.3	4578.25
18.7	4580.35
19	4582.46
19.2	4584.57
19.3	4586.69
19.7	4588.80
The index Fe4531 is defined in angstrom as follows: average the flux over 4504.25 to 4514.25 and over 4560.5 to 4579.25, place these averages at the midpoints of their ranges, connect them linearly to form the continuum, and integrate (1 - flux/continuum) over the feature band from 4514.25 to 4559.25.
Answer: 2.8 angstrom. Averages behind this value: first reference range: 20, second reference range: 19.5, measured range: 18.6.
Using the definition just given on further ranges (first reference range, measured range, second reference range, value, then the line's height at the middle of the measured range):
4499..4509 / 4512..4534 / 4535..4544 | 0.7 angstrom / 19.1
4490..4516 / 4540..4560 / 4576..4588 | 0.6 angstrom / 19.3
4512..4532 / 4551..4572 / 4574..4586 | 0.0 angstrom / 19.1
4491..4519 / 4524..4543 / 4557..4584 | 1.0 angstrom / 19.4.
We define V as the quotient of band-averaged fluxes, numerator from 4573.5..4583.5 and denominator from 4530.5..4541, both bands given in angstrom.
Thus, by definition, 1.06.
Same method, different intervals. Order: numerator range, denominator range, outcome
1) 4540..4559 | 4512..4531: 1.01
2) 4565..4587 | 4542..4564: 1.04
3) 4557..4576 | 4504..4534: 1.03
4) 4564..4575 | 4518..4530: 1.07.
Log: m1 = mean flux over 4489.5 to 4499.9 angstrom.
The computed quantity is 19.3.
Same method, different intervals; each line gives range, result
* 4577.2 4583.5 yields 19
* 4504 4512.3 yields 20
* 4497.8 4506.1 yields 19.3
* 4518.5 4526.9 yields 18.5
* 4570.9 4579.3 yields 19.7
